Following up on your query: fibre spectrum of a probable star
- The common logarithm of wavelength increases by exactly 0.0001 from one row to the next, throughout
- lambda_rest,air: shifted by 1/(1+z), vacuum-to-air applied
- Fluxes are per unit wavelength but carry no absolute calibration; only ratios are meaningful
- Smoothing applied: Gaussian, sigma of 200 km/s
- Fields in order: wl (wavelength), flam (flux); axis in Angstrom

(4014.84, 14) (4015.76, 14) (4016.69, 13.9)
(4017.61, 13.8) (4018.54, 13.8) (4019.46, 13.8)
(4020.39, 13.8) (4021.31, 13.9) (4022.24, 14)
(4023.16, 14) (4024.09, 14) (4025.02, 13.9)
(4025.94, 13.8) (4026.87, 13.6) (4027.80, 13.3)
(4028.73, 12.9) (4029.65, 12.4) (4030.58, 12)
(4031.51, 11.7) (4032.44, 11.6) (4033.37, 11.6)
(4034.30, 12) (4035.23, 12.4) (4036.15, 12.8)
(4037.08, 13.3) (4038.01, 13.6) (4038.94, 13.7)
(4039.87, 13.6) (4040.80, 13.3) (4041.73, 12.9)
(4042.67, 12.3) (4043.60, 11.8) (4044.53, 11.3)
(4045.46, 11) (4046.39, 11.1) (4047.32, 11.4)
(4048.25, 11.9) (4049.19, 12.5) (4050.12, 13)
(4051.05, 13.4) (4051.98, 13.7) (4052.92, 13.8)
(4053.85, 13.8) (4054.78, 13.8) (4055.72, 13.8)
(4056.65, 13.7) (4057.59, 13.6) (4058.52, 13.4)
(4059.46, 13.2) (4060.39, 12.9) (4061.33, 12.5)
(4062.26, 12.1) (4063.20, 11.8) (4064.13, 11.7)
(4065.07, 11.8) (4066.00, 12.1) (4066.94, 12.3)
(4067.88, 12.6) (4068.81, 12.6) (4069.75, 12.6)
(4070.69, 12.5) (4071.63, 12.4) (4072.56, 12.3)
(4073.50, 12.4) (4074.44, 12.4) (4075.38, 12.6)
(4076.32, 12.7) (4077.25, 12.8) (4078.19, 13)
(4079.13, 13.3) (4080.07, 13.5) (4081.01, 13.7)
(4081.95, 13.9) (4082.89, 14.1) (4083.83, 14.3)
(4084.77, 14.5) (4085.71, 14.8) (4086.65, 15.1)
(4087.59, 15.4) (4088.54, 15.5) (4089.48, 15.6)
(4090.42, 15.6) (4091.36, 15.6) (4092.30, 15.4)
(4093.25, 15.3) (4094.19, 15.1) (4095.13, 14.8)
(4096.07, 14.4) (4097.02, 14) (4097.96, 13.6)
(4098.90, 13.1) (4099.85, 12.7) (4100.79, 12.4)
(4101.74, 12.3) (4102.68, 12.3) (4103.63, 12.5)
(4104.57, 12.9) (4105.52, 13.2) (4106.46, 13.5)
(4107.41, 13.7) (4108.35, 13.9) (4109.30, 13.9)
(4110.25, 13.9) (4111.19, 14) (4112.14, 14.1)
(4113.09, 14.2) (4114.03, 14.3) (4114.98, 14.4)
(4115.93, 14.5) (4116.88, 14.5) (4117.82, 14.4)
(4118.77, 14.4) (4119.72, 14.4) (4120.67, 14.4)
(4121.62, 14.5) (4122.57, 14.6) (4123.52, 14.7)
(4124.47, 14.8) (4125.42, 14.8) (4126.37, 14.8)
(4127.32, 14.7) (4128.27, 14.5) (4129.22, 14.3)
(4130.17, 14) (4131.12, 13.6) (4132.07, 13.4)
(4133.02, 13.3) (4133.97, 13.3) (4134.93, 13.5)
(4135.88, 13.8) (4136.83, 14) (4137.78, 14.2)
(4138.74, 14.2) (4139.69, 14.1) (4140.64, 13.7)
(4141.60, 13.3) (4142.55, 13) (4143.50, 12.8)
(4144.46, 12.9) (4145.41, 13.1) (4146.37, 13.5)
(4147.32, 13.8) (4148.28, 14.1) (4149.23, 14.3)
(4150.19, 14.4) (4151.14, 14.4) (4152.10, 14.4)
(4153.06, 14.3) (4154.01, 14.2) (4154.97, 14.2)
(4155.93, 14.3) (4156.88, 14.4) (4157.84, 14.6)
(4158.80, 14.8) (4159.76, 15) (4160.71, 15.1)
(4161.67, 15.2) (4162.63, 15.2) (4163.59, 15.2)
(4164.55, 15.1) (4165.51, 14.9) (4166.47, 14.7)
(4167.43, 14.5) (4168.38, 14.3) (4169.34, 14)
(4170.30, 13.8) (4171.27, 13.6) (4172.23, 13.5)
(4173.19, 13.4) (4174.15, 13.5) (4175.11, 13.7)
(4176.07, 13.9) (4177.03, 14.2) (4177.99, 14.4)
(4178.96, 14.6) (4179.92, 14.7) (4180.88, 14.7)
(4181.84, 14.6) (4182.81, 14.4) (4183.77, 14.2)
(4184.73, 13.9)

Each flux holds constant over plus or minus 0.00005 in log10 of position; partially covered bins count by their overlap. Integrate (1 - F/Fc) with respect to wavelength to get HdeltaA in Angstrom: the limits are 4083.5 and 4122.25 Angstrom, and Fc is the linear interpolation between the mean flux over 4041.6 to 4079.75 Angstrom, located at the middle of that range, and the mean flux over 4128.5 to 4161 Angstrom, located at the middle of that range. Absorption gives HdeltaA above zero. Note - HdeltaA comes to -2.65 Angstrom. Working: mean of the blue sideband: 12.6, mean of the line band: 14.2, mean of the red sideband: 14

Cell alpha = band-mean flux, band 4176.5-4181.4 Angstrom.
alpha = 14.5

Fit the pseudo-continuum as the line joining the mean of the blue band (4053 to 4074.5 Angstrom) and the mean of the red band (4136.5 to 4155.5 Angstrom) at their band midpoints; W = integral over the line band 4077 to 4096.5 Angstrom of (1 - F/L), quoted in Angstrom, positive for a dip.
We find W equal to -2.3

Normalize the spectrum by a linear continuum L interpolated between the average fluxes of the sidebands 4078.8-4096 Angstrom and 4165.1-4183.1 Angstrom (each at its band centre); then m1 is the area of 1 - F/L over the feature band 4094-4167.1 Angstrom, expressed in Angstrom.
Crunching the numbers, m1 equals 2.1 Angstrom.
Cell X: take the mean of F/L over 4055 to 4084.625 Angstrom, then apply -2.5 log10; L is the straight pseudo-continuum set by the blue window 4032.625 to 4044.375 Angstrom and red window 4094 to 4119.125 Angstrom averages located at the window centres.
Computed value 0.02 mag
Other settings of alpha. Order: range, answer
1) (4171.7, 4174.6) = 13.5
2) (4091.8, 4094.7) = 15.3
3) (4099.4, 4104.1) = 12.4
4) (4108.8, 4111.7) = 13.9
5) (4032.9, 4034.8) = 11.8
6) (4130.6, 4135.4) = 13.4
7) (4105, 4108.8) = 13.6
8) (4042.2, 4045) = 11.8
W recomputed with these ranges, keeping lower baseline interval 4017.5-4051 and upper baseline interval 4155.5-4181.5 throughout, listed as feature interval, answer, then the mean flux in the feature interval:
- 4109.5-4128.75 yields -0.8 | 14.4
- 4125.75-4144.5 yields 0.3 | 13.8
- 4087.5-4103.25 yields -0.8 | 14.3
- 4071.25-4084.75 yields 0.2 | 13.2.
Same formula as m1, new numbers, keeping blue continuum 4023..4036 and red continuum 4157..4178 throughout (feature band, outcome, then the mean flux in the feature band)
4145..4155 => 0.1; 14.1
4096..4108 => 0.5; 13.1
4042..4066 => 0.8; 12.6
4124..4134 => -0.2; 14.2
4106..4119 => -0.4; 14.1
